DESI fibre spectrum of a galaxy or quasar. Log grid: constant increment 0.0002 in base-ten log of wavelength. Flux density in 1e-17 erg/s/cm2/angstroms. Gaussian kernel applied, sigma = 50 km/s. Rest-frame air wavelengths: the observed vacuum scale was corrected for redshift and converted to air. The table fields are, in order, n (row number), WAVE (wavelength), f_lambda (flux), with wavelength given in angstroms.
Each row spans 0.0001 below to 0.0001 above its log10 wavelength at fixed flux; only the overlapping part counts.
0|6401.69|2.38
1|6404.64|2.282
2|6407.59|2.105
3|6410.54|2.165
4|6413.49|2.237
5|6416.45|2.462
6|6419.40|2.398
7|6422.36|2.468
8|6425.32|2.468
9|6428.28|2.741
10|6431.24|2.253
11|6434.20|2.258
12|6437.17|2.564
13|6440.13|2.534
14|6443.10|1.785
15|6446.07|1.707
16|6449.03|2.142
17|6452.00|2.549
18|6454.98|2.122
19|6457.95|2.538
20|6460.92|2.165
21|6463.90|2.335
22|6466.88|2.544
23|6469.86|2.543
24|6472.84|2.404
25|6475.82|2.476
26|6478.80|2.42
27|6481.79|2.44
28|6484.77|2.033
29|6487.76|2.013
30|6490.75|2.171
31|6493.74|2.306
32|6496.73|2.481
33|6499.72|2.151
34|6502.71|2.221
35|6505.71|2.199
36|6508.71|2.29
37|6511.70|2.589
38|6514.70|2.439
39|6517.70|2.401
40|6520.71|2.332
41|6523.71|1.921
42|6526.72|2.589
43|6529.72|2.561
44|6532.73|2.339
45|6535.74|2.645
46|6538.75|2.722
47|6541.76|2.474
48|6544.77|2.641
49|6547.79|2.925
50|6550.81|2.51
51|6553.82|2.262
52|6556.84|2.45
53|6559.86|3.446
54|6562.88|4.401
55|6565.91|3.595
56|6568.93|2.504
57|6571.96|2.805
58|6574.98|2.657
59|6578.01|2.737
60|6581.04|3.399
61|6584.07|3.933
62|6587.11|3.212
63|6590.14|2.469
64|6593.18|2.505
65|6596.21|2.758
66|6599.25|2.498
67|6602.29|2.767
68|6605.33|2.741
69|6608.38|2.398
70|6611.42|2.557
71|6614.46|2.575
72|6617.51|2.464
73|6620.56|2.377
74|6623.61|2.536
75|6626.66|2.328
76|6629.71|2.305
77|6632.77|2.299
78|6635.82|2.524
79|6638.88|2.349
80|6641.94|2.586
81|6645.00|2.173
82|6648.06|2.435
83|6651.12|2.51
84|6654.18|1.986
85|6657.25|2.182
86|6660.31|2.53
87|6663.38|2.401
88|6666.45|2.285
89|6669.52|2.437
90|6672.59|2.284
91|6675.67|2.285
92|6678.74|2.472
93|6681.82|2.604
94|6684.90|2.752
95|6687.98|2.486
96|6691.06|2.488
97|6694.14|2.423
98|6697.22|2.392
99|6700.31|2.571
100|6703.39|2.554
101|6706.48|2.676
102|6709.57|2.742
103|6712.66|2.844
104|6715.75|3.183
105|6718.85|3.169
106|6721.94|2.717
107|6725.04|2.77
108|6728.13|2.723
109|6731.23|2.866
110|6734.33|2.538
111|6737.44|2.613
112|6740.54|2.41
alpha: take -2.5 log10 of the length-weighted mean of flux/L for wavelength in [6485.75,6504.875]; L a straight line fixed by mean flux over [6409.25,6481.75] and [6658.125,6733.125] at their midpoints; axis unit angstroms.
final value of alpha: 0.09 mag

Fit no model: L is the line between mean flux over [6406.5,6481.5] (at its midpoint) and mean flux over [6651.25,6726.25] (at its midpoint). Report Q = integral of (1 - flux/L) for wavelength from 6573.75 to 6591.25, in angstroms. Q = -4.5 angstroms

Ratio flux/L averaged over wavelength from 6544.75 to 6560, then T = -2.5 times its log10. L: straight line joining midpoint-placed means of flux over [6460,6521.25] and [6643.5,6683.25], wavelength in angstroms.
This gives -0.13 mag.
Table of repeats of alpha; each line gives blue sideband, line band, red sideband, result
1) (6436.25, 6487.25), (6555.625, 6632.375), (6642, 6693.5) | -0.19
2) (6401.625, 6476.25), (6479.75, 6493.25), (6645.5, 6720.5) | 0.09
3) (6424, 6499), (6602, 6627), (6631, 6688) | -0.06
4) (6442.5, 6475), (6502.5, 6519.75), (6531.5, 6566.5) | 0.11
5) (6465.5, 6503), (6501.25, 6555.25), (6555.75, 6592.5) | 0.11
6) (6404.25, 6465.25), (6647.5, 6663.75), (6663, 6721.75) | 0.10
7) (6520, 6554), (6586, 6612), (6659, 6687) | -0.07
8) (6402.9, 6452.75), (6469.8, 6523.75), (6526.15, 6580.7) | 0.12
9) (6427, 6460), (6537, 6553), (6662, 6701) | -0.12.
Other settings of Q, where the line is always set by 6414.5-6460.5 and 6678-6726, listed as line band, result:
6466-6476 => -0.5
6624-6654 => 2.5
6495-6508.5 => 0.8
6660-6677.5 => 1.8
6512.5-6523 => 0.3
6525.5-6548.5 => -1.3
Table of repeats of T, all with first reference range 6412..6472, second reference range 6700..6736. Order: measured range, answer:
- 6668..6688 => 0.10 mag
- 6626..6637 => 0.12 mag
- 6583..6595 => -0.16 mag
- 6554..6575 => -0.22 mag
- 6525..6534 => 0.00 mag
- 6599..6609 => -0.01 mag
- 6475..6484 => 0.00 mag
